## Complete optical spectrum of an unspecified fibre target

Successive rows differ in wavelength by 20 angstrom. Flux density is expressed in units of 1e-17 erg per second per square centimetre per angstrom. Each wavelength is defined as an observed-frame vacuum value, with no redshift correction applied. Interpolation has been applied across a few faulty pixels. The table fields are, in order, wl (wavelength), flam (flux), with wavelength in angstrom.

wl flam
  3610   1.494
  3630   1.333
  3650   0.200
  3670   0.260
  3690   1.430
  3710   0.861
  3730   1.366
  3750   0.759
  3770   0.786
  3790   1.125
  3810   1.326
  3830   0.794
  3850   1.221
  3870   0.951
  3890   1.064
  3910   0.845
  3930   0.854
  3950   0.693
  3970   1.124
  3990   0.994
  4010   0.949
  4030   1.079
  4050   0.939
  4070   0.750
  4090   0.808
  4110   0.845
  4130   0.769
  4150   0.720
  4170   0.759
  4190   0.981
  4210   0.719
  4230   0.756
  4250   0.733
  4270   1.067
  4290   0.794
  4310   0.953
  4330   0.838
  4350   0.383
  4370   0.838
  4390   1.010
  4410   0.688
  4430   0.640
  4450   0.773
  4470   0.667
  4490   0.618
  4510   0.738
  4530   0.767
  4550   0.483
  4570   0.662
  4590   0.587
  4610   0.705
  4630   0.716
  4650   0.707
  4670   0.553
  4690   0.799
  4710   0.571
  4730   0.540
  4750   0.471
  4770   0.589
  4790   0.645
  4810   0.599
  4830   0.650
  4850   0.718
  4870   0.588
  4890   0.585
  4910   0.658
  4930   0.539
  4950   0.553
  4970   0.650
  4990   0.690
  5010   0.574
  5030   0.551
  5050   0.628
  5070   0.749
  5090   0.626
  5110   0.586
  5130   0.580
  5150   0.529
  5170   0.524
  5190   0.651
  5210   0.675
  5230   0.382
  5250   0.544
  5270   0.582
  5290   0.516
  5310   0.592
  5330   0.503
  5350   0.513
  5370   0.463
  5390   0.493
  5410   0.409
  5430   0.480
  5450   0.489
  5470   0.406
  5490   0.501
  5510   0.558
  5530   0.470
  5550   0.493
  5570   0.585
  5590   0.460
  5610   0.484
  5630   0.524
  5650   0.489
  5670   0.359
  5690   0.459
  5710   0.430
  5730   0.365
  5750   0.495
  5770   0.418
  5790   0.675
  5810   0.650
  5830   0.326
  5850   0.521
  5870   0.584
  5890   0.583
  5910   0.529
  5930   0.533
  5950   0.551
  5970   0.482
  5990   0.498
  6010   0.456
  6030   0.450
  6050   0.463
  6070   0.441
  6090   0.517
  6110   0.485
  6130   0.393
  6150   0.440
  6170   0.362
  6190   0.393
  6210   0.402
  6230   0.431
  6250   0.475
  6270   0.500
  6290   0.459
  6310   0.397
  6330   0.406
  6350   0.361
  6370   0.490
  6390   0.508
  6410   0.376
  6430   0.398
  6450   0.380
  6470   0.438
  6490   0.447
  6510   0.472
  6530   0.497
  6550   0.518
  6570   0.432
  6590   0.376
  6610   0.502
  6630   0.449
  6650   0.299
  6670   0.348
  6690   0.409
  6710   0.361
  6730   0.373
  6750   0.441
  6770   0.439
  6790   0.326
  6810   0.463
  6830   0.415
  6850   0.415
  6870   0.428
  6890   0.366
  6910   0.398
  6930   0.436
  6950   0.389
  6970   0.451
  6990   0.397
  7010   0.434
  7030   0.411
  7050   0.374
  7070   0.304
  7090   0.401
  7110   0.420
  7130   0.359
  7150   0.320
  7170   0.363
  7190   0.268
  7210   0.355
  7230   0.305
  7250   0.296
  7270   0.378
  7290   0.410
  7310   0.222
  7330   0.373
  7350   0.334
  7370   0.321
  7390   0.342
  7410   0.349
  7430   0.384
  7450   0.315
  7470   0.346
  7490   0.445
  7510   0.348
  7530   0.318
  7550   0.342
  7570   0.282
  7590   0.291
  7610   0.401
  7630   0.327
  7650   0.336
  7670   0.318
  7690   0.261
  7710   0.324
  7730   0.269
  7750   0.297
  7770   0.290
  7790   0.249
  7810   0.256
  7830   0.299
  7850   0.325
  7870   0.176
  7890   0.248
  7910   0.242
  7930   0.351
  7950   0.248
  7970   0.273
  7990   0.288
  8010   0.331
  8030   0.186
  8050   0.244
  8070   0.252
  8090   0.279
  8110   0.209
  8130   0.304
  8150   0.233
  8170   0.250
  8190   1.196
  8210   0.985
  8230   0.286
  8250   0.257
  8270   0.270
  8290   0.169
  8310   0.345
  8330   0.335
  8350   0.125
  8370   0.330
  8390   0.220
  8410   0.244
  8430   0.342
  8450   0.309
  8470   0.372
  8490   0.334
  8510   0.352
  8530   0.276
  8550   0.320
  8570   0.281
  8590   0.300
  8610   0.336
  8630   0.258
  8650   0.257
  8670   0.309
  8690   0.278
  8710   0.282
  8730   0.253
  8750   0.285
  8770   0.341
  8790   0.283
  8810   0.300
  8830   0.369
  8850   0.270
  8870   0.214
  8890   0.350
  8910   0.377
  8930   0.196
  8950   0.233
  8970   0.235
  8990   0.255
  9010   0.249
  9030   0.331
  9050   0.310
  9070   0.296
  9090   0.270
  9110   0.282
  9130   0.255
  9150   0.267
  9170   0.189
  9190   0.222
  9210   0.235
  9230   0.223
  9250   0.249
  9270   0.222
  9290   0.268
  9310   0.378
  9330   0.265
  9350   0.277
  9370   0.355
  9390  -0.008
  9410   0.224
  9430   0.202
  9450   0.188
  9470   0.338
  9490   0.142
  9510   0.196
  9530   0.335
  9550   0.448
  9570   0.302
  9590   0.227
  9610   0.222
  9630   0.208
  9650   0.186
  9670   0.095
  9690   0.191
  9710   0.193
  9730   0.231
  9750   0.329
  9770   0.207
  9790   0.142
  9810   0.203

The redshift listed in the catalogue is 1.20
